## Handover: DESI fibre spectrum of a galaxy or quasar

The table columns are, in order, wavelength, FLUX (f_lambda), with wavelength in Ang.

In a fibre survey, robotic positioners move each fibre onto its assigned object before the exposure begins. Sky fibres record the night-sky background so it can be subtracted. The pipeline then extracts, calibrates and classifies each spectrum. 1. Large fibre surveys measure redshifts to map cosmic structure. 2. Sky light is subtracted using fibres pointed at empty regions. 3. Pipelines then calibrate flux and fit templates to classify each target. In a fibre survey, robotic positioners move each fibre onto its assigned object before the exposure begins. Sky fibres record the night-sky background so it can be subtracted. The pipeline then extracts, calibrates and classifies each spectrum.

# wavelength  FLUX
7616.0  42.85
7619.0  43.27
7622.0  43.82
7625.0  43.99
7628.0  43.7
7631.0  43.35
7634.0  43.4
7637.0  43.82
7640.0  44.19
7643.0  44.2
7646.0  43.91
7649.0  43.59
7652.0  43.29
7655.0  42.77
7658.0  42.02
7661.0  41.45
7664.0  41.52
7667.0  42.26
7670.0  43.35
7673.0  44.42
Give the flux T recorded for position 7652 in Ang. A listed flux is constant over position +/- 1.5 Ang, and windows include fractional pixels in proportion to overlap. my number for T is 43.29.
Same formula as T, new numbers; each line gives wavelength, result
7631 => 43.35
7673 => 44.42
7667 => 42.26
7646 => 43.91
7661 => 41.45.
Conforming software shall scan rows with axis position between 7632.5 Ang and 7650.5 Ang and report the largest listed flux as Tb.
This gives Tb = 44.2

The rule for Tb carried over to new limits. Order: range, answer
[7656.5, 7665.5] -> 42.02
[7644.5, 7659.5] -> 43.91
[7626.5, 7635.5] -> 43.7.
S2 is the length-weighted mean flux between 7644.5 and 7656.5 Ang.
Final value 43.4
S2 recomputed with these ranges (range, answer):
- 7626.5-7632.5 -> 43.5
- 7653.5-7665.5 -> 41.9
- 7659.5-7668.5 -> 41.7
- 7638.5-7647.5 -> 44.1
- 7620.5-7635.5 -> 43.7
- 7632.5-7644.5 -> 43.9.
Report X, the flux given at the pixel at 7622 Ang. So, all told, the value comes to 43.82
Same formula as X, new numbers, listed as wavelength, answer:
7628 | 43.7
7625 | 43.99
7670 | 43.35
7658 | 42.02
